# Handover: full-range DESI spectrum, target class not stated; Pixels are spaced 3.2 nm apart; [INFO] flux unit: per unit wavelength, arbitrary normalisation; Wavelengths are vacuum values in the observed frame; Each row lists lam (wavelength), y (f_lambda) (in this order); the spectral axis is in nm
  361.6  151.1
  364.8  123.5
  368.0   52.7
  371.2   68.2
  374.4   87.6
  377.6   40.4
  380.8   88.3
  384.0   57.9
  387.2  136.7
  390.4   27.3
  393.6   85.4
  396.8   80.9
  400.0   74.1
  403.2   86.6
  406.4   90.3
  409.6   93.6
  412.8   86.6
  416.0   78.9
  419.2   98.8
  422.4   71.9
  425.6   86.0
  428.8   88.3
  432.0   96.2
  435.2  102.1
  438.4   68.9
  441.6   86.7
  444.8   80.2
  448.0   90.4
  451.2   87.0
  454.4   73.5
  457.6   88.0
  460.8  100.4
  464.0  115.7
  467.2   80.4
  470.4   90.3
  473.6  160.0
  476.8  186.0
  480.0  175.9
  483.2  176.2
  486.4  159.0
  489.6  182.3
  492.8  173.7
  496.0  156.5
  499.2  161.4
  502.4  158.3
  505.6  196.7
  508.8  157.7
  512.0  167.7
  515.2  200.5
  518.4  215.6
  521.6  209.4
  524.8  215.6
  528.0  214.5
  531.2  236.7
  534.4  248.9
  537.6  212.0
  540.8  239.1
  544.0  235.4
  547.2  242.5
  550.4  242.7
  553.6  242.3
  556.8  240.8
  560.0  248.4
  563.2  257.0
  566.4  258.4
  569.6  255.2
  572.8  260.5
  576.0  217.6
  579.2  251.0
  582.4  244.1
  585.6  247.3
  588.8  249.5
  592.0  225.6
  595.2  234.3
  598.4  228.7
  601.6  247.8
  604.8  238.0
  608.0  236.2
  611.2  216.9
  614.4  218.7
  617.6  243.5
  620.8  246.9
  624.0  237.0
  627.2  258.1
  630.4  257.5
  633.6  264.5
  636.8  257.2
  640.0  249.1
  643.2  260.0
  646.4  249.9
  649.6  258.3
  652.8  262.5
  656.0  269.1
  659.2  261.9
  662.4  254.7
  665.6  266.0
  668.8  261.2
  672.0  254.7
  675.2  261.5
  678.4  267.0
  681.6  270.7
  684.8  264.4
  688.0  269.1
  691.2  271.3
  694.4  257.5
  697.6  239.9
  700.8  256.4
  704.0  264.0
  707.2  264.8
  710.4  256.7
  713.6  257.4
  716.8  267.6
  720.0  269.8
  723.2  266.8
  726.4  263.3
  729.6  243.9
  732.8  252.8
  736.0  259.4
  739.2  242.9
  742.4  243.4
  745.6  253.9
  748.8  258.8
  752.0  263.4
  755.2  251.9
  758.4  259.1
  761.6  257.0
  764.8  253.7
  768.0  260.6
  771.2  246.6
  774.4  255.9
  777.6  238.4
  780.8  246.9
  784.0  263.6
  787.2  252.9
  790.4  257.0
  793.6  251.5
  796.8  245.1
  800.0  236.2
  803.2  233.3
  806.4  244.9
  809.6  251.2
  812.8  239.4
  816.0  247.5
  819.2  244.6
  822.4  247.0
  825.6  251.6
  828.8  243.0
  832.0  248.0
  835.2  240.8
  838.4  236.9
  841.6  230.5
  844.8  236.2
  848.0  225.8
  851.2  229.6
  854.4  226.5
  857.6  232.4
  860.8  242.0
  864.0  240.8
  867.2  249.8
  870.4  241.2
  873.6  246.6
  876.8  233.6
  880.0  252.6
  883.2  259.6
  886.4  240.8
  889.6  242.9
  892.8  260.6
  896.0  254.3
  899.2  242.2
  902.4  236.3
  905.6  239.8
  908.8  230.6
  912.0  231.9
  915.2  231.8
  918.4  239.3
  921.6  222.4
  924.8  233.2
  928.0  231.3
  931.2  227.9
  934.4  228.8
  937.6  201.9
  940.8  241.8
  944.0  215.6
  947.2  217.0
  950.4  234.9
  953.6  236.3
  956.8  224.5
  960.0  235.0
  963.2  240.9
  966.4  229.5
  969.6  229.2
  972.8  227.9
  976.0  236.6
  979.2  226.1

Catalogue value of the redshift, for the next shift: 0.185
